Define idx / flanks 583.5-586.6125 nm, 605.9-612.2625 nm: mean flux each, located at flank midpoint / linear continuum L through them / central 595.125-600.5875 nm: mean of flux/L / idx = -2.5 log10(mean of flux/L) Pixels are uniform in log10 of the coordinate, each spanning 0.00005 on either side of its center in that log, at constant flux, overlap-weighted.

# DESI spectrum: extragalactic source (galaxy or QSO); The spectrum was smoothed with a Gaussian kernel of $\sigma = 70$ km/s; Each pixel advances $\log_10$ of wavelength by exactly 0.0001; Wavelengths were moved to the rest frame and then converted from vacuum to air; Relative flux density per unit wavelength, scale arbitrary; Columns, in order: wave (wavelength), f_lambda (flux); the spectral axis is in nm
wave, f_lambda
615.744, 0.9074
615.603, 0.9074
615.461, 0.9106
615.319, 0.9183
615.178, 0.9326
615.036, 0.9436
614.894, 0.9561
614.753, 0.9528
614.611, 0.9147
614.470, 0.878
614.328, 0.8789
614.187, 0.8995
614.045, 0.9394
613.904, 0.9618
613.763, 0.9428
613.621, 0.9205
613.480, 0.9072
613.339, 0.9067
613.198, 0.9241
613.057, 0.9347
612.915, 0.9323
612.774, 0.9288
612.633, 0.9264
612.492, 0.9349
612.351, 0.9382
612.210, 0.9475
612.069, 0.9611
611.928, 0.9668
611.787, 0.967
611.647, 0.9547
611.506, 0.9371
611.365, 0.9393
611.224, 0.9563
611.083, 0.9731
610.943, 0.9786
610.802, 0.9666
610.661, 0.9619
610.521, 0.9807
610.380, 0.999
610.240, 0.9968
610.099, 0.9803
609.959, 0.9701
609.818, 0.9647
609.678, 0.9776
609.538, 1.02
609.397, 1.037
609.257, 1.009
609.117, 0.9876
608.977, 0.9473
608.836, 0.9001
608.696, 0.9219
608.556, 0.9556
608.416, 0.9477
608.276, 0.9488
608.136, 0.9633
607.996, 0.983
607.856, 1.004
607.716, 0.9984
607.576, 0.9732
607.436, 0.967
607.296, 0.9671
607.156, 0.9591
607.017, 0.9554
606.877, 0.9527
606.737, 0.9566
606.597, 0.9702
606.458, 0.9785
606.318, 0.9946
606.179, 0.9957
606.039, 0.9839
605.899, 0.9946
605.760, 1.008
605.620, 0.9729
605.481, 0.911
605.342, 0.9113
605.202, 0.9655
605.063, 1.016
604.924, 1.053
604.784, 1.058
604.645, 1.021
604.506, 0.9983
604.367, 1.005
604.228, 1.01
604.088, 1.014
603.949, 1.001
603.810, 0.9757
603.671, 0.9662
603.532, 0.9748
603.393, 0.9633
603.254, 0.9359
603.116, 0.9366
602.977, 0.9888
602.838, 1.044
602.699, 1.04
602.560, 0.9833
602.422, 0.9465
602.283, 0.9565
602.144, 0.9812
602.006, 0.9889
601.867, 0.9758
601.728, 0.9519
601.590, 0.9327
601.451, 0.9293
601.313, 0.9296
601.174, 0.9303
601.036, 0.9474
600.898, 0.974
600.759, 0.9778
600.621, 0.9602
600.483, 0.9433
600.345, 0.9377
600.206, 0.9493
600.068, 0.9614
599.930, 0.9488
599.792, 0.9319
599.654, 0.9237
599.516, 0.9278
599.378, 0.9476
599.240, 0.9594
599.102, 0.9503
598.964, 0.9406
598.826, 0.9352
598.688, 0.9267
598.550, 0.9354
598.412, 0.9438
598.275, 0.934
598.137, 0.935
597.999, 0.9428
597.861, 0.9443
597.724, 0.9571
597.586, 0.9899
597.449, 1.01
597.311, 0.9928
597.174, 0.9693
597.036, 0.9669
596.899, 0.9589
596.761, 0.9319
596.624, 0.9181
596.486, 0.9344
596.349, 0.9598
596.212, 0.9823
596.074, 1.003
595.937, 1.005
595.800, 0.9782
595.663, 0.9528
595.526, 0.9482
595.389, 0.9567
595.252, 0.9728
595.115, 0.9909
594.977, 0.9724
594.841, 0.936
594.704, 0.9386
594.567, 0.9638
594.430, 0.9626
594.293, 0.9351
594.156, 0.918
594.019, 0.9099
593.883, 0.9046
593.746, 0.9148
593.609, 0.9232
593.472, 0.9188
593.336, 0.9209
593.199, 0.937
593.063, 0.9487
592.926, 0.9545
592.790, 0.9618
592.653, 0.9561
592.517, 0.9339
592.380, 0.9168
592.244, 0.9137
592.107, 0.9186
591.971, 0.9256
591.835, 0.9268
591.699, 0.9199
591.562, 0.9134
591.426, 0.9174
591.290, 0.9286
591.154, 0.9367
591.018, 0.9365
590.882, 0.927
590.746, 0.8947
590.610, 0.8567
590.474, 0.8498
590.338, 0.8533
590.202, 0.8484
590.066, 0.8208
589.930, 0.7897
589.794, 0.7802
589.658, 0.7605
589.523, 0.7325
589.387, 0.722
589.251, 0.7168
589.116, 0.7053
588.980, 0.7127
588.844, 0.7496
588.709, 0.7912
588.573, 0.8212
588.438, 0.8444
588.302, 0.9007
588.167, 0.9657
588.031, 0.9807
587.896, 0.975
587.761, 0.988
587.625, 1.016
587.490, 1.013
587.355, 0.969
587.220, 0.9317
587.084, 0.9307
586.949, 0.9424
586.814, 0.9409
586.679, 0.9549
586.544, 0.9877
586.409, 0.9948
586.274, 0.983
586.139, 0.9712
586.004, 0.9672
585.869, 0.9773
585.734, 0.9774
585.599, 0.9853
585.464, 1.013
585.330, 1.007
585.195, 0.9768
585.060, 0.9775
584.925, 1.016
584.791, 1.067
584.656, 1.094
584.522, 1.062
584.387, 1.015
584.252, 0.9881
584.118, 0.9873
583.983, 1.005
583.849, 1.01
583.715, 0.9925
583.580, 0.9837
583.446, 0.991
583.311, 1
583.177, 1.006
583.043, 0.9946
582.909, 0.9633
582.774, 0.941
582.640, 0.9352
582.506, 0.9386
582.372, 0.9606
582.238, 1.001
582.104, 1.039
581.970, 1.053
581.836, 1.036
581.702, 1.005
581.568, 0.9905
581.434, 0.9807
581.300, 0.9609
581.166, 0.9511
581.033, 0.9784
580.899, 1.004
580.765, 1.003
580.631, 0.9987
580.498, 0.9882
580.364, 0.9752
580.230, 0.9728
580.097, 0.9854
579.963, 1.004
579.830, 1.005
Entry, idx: 0.03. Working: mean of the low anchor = 1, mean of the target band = 0.955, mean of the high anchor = 0.97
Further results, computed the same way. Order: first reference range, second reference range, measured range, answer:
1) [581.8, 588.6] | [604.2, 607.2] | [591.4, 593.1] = 0.06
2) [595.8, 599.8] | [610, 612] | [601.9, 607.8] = -0.02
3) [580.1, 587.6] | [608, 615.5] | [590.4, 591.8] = 0.08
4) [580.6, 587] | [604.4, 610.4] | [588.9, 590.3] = 0.28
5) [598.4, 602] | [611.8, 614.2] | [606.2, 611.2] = -0.04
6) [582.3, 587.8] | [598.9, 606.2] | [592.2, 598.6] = 0.03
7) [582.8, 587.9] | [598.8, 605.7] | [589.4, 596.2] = 0.07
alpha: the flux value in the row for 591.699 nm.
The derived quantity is 0.9199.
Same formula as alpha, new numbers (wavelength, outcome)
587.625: 1.016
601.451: 0.9293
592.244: 0.9137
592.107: 0.9186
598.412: 0.9438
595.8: 0.9782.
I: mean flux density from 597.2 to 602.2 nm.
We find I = 0.952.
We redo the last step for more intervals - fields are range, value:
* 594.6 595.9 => 0.962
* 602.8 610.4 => 0.979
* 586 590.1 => 0.882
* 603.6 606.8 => 0.99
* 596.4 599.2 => 0.951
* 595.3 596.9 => 0.961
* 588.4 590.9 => 0.796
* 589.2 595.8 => 0.904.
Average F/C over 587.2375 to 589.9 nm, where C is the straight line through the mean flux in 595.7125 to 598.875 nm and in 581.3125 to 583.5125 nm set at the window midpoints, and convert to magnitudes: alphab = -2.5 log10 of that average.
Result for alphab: 0.150 mag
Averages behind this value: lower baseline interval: 0.989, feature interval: 0.85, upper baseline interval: 0.959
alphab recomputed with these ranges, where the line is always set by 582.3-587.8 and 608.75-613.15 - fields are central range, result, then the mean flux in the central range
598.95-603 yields 0.02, 0.959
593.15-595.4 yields 0.04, 0.939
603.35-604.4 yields -0.02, 0.988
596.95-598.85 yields 0.02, 0.957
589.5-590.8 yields 0.19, 0.821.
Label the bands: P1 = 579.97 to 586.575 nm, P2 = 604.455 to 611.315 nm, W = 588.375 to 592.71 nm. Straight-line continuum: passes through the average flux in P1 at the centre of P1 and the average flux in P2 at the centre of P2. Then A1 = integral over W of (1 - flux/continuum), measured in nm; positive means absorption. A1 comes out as 0.61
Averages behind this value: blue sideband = 0.994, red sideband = 0.977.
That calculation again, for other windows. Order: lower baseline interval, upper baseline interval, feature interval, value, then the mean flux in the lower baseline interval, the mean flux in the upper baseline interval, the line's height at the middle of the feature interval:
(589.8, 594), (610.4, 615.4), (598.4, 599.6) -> -0.03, 0.907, 0.939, 0.918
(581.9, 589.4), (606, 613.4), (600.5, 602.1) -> 0.01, 0.956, 0.964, 0.961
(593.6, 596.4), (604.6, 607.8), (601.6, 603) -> -0.02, 0.954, 0.981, 0.972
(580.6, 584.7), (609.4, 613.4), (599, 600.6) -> 0.05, 0.995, 0.959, 0.974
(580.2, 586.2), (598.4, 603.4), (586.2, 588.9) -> 0.14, 0.994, 0.955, 0.985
